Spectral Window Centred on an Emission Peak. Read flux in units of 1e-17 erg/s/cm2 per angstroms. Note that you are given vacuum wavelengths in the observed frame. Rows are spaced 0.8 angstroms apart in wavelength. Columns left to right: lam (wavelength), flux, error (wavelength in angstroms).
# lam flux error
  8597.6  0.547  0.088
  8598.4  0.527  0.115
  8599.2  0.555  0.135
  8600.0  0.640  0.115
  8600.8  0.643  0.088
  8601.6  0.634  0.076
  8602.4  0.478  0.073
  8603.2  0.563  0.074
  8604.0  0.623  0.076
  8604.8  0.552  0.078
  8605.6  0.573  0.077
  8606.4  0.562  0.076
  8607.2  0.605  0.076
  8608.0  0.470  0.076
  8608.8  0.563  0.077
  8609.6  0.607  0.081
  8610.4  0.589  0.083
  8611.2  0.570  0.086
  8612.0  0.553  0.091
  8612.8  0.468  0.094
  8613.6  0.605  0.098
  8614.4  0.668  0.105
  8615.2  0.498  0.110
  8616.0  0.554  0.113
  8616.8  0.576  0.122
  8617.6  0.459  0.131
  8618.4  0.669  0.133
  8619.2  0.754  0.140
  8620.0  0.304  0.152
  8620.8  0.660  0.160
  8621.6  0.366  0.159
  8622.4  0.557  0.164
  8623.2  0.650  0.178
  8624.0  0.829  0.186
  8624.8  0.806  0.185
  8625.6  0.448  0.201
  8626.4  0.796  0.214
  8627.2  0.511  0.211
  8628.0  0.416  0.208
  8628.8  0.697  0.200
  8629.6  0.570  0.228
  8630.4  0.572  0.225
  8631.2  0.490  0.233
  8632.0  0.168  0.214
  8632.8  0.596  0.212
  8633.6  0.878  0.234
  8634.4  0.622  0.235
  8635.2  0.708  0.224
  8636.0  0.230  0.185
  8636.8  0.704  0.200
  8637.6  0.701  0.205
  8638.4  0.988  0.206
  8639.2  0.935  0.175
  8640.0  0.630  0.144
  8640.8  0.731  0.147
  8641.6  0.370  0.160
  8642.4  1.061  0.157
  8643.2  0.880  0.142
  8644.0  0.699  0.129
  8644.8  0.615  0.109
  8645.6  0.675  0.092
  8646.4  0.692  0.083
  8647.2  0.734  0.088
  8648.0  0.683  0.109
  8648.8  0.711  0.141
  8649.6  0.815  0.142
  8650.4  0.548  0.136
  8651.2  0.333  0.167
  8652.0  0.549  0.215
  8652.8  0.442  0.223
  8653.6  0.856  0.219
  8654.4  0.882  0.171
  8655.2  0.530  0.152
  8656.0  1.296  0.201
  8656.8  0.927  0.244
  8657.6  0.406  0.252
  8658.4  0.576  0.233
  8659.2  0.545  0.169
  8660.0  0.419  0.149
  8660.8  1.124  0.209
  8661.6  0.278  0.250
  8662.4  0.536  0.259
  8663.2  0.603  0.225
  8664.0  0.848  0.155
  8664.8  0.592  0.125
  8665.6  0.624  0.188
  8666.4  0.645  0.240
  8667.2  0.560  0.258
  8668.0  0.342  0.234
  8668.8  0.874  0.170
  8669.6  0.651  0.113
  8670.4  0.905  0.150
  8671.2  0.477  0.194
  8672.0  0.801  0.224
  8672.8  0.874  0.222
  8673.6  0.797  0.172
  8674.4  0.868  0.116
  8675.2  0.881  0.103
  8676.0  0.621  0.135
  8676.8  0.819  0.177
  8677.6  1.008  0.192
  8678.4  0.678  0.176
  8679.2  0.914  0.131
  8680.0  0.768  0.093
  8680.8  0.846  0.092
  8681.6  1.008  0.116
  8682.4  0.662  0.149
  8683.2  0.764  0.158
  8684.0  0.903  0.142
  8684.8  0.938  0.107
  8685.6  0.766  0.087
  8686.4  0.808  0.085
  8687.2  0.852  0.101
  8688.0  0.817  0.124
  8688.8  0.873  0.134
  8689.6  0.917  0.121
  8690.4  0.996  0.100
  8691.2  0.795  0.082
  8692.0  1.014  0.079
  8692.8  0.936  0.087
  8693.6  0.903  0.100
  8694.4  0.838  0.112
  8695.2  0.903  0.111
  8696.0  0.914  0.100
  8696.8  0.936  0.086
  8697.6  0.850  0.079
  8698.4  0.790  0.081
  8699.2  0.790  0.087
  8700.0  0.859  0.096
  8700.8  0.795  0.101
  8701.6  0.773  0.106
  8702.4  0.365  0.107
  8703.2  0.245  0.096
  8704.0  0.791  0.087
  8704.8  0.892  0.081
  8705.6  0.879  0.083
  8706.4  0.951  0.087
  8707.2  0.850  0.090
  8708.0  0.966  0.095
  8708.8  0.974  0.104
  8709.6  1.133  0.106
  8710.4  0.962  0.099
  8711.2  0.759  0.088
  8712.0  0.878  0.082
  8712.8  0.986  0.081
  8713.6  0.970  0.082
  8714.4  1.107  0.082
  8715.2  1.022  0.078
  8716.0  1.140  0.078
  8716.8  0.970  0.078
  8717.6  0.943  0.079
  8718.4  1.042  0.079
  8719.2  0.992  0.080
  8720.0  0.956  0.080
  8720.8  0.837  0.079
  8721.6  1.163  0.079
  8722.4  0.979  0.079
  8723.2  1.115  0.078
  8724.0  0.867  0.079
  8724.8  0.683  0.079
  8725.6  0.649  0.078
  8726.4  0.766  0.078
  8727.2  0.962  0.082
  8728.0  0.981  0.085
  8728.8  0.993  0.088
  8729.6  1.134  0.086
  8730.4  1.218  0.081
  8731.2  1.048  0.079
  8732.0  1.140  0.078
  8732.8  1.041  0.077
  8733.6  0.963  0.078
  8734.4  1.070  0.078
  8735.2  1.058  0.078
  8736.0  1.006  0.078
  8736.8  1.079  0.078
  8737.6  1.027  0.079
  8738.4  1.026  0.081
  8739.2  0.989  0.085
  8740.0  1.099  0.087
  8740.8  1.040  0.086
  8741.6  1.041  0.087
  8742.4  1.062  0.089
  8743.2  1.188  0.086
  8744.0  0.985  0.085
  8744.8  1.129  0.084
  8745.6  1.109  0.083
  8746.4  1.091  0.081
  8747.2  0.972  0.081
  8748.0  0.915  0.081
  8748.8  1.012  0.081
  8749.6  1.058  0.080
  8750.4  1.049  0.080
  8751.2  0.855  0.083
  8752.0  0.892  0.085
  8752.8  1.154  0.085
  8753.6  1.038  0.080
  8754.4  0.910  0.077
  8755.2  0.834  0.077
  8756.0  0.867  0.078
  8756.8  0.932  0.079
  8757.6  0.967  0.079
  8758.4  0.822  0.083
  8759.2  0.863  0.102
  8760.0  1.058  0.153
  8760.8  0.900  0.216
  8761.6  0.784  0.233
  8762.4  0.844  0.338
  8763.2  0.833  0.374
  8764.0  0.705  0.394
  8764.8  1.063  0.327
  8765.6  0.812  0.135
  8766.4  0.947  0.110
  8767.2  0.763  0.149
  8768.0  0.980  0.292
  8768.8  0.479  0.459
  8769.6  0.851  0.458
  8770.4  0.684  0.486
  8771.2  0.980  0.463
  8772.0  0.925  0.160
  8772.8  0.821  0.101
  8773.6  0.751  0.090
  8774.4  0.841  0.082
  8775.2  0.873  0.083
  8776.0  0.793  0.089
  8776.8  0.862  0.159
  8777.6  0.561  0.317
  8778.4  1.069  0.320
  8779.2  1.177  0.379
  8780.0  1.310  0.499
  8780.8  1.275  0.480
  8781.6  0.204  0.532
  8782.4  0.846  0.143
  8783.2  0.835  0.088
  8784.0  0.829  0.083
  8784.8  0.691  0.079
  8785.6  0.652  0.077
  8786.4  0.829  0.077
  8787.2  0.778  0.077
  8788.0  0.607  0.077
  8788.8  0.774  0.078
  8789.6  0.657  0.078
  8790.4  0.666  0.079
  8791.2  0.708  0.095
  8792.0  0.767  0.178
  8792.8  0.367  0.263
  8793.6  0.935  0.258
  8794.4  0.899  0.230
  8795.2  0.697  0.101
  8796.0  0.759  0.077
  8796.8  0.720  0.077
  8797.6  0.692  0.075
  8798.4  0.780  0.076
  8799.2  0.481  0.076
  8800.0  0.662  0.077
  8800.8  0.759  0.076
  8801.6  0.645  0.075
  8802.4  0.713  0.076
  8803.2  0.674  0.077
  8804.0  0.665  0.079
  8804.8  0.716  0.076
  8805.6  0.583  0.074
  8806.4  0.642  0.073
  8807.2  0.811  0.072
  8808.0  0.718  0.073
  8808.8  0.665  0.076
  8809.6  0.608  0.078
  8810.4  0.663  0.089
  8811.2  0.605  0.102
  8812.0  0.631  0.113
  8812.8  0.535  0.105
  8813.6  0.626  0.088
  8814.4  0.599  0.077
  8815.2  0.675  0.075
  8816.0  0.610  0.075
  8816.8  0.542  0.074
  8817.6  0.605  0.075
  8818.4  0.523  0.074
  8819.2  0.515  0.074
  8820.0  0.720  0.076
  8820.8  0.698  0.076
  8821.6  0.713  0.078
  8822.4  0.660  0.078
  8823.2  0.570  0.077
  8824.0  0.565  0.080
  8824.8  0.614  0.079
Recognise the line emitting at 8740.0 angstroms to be Mg II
